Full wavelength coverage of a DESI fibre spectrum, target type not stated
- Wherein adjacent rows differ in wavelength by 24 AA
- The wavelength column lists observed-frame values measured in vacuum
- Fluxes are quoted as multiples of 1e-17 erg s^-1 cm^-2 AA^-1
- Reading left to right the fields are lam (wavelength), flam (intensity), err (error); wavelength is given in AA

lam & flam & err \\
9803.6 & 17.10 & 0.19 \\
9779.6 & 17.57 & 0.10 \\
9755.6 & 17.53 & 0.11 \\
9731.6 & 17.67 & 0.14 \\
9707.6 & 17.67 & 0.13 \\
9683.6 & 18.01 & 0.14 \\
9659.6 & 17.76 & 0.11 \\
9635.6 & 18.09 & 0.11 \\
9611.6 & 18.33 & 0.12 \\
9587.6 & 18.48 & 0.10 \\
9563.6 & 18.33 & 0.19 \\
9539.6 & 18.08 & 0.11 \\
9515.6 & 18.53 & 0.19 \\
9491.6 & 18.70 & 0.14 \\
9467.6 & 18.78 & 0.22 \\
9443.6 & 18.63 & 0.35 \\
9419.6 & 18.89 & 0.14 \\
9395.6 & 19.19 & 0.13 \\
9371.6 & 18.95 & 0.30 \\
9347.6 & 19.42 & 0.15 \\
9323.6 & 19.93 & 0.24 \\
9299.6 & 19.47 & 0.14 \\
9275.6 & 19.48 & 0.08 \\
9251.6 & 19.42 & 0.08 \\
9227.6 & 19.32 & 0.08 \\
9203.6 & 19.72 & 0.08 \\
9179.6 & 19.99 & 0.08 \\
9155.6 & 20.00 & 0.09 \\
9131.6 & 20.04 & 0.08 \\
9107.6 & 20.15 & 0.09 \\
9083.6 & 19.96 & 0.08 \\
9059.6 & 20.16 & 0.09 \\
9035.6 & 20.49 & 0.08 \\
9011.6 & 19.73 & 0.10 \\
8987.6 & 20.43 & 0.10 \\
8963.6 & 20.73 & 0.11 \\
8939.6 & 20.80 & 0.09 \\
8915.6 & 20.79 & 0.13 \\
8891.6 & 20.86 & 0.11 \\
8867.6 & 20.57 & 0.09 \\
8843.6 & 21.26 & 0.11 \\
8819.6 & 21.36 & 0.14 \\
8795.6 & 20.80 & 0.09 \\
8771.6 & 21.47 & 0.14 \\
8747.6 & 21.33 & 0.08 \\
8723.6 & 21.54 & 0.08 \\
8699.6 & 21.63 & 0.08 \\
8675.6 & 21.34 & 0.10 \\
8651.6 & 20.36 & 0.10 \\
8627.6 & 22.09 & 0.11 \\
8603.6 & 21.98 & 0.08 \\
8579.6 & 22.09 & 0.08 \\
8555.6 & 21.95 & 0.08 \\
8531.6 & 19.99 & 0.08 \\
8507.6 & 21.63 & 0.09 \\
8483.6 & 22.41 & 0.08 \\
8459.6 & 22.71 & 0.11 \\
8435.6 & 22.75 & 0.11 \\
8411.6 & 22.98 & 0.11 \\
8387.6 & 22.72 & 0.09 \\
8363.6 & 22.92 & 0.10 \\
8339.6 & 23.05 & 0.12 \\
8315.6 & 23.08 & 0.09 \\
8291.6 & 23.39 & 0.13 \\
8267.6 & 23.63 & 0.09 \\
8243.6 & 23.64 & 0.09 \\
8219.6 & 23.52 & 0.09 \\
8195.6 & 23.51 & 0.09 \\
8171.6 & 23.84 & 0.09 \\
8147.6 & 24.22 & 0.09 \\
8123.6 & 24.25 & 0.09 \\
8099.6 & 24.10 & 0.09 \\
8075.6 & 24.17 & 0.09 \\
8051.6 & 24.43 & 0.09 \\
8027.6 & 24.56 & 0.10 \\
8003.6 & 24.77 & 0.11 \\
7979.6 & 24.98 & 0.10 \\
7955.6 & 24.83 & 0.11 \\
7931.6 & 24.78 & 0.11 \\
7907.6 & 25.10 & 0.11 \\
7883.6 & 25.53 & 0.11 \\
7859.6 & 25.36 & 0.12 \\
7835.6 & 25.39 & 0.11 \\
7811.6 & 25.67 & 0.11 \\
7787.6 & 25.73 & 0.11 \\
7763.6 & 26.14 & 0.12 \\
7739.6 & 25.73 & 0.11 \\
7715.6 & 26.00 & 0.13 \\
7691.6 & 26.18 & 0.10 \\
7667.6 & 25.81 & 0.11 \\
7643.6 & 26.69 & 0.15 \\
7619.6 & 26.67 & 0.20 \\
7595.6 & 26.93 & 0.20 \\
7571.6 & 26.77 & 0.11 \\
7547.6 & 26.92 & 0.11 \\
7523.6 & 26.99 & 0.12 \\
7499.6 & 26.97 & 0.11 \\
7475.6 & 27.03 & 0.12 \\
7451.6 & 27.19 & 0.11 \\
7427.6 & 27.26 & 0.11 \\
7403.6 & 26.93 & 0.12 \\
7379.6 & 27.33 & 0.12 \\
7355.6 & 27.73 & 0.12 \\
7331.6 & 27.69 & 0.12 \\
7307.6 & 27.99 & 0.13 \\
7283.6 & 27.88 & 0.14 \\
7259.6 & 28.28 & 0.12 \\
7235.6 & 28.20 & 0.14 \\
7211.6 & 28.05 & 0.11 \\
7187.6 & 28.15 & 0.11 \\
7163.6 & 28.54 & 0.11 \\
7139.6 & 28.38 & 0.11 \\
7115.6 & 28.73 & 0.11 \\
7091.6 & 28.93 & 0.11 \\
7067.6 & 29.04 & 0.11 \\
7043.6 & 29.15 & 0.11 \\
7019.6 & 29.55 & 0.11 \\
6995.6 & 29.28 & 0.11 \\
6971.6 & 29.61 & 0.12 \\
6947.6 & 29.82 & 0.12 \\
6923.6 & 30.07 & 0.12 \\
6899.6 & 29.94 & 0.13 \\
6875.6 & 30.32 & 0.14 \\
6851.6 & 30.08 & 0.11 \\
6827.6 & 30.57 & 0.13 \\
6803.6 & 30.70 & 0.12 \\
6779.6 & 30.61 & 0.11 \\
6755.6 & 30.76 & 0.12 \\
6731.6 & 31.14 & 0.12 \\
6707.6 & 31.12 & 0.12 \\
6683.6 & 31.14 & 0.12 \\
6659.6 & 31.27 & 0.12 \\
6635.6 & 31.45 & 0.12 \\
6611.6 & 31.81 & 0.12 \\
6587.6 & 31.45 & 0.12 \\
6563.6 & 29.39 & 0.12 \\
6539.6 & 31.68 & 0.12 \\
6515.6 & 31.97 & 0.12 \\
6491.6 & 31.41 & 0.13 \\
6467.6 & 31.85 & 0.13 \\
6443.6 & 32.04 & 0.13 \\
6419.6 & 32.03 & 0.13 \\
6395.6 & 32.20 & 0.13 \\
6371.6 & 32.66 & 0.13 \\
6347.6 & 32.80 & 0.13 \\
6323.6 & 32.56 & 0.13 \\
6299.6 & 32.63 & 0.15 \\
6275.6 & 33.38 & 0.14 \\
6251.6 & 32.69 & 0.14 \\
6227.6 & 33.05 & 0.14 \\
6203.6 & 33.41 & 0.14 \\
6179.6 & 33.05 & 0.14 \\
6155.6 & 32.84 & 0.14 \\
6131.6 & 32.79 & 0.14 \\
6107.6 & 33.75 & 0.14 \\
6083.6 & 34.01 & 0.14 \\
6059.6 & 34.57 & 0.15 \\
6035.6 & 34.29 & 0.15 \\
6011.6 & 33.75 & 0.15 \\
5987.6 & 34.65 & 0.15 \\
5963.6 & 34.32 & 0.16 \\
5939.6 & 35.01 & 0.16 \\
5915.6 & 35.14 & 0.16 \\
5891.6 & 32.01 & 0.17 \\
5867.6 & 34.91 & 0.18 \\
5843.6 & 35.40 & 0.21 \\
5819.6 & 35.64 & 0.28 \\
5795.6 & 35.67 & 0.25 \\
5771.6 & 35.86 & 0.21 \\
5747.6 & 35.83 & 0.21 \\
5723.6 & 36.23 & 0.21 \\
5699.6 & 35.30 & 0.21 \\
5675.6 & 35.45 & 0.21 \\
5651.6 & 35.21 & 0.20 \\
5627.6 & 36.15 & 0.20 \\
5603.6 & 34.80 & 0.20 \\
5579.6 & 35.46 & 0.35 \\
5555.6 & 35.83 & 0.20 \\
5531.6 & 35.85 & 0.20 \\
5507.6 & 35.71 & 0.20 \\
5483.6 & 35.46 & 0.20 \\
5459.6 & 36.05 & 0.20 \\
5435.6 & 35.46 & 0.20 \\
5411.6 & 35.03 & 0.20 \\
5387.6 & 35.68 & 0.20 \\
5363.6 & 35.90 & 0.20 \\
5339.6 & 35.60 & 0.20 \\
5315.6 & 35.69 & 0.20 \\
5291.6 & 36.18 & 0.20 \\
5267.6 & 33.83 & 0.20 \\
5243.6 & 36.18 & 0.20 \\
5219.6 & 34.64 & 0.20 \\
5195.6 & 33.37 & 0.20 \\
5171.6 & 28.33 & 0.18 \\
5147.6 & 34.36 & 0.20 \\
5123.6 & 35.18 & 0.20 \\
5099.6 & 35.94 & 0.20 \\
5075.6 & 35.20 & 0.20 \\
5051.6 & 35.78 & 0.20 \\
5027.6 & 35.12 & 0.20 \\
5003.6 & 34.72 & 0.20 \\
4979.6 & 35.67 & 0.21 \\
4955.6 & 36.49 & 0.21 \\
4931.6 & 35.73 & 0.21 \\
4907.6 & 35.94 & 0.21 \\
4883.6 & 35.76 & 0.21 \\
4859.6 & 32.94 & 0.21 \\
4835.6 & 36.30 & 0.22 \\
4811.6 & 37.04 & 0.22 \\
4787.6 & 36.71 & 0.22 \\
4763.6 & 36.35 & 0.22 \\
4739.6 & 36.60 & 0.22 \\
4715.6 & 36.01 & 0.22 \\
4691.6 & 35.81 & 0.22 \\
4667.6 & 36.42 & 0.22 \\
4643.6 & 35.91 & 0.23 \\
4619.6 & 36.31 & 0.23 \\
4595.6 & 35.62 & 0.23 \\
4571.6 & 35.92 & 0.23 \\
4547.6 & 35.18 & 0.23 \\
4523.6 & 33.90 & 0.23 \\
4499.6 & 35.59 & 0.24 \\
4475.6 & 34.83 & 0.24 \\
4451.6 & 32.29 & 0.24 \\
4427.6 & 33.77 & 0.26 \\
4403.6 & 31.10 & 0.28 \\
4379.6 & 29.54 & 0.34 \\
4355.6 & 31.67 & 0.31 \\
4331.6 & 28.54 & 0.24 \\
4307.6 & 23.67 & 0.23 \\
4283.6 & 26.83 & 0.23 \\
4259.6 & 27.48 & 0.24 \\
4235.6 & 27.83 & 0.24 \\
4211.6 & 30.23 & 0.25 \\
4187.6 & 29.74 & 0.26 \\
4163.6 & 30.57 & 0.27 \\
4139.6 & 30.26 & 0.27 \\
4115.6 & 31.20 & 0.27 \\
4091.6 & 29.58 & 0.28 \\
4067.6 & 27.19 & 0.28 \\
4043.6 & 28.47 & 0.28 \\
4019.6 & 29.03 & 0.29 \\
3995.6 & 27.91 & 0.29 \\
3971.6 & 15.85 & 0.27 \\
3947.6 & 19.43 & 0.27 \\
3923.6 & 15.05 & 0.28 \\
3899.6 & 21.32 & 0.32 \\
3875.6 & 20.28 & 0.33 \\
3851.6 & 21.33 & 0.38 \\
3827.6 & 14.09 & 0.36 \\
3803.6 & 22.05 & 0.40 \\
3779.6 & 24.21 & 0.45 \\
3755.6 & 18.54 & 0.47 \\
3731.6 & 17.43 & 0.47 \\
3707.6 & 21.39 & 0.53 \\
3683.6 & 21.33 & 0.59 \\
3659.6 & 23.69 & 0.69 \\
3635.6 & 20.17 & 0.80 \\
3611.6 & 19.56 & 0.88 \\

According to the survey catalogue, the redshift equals -0.001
